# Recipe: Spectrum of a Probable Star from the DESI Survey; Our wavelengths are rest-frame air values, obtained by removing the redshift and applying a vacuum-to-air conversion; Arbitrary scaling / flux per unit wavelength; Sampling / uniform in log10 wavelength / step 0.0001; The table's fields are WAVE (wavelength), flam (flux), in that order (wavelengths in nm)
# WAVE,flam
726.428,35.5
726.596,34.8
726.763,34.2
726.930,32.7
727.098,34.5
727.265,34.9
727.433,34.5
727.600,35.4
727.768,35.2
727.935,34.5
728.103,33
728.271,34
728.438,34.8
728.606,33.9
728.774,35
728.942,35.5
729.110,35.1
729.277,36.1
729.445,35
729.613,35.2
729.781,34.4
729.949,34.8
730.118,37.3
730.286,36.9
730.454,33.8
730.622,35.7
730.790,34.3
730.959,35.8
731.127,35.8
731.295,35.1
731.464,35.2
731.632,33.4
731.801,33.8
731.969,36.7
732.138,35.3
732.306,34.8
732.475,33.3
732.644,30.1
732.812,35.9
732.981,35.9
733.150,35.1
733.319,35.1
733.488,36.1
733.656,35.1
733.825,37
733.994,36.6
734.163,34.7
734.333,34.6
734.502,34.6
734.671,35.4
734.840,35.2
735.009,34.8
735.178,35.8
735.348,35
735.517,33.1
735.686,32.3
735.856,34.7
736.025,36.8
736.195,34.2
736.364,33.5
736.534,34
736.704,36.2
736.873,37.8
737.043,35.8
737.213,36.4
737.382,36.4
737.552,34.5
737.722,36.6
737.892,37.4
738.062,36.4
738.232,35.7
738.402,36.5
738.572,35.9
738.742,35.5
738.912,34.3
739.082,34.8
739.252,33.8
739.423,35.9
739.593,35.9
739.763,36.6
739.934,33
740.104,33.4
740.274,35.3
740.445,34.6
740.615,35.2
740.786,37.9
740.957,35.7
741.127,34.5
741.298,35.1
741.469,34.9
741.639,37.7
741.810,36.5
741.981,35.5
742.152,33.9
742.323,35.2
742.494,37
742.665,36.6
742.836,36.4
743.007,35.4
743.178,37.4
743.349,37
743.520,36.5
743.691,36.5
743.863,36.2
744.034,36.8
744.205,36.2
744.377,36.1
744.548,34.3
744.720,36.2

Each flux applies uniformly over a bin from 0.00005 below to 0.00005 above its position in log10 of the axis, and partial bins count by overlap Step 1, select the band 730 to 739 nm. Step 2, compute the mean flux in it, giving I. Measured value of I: 35.2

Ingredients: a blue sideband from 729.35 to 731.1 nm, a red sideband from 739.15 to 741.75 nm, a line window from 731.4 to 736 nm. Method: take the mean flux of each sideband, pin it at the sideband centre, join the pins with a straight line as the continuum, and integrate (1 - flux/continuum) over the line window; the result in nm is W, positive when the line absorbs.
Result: 0.065 nm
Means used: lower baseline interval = 35.3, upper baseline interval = 35.3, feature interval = 34.8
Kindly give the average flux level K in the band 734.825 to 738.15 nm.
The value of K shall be 35.3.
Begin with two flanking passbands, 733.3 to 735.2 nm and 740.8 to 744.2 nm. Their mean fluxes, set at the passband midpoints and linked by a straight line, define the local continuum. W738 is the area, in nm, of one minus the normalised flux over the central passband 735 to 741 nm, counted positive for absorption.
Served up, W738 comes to 0.067 nm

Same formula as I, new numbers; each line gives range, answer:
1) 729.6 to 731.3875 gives 35.4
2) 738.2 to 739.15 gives 35.5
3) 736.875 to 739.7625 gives 35.8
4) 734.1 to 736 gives 34.6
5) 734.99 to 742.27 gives 35.3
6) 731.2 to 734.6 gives 34.9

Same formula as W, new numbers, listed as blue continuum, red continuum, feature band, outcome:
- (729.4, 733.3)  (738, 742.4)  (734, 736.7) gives 0.034 nm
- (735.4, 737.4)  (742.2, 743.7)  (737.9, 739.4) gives 0.001 nm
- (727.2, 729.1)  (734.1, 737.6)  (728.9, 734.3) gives -0.053 nm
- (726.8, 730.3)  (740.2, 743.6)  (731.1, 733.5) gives 0.030 nm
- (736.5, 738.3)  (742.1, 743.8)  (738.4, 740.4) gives 0.066 nm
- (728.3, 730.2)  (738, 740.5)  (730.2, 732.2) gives 0.000 nm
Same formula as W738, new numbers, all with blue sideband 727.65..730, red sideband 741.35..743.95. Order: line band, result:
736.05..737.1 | 0.01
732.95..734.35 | -0.01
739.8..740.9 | 0.03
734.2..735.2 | 0.01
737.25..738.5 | -0.02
